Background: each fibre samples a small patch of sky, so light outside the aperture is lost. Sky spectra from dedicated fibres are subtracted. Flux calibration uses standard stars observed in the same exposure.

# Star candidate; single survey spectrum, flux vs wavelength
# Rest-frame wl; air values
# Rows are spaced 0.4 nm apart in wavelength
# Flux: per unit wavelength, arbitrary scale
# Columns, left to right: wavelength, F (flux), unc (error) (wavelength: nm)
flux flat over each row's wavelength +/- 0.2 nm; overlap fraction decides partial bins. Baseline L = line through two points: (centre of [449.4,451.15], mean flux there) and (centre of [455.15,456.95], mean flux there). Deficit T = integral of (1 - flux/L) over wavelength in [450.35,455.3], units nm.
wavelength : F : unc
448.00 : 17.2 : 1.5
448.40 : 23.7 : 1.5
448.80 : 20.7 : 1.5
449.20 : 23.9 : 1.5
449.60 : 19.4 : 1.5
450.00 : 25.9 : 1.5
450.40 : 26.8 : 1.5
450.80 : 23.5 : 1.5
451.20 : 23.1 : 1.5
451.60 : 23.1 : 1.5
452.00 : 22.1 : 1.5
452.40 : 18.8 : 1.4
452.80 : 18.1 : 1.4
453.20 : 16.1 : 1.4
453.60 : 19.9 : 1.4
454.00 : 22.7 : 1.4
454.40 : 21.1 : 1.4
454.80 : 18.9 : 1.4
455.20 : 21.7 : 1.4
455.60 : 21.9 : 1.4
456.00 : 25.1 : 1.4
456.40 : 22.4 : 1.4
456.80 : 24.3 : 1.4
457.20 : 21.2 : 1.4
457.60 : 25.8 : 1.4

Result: 0.53 nm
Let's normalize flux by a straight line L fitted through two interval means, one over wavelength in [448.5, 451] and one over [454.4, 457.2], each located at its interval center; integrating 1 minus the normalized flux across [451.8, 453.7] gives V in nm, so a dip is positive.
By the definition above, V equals 0.32 nm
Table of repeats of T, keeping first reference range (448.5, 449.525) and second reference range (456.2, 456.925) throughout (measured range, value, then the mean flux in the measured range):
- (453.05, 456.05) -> 0.28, 20.8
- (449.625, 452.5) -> -0.11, 23.2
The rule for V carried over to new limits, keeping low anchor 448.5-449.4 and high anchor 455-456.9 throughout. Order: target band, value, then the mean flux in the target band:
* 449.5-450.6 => -0.09 nm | 24.5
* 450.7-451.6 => -0.02 nm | 23.2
